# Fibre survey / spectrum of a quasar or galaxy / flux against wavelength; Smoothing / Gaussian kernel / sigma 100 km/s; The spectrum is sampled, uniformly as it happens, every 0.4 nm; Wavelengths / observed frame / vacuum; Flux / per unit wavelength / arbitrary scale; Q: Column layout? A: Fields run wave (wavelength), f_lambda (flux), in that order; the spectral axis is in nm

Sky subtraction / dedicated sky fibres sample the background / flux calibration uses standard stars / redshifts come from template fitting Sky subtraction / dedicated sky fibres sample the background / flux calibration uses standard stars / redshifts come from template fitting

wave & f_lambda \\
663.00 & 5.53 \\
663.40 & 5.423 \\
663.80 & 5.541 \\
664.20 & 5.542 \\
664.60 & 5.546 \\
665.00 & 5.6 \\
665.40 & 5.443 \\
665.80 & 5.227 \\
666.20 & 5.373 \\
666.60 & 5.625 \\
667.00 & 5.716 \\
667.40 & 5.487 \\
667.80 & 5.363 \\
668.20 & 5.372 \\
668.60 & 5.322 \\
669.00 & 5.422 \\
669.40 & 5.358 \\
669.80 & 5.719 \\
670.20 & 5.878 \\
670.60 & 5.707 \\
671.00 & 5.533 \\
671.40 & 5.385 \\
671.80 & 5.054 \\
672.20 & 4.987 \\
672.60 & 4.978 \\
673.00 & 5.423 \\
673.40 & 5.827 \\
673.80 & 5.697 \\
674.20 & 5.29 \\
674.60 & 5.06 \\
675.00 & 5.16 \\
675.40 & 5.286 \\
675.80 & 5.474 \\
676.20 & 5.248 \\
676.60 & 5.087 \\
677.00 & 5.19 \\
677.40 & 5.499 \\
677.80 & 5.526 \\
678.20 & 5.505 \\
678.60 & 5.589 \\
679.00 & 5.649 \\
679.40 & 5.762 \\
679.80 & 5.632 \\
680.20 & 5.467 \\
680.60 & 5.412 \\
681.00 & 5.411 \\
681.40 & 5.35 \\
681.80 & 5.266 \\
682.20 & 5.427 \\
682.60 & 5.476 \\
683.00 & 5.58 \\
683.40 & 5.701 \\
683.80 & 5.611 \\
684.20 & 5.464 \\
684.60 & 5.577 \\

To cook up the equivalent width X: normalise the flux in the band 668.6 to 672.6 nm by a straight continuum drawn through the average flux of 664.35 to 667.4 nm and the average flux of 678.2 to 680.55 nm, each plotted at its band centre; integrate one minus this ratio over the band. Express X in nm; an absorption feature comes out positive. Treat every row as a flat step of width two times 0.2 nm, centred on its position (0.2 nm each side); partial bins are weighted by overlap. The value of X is 0.084 nm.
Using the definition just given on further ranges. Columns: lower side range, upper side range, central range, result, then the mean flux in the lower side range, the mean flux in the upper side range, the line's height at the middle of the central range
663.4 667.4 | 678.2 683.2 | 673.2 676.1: 0.06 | 5.51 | 5.5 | 5.5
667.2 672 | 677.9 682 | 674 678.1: 0.15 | 5.47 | 5.5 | 5.49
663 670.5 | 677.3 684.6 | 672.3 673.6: 0.03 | 5.5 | 5.52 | 5.51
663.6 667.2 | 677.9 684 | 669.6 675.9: 0.13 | 5.51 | 5.52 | 5.52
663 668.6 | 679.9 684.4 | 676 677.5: 0.06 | 5.48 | 5.47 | 5.47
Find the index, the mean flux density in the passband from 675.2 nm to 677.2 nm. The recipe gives 5.26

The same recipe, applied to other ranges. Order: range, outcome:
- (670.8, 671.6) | 5.46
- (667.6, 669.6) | 5.37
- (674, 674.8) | 5.17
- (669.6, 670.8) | 5.77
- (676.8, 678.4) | 5.43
